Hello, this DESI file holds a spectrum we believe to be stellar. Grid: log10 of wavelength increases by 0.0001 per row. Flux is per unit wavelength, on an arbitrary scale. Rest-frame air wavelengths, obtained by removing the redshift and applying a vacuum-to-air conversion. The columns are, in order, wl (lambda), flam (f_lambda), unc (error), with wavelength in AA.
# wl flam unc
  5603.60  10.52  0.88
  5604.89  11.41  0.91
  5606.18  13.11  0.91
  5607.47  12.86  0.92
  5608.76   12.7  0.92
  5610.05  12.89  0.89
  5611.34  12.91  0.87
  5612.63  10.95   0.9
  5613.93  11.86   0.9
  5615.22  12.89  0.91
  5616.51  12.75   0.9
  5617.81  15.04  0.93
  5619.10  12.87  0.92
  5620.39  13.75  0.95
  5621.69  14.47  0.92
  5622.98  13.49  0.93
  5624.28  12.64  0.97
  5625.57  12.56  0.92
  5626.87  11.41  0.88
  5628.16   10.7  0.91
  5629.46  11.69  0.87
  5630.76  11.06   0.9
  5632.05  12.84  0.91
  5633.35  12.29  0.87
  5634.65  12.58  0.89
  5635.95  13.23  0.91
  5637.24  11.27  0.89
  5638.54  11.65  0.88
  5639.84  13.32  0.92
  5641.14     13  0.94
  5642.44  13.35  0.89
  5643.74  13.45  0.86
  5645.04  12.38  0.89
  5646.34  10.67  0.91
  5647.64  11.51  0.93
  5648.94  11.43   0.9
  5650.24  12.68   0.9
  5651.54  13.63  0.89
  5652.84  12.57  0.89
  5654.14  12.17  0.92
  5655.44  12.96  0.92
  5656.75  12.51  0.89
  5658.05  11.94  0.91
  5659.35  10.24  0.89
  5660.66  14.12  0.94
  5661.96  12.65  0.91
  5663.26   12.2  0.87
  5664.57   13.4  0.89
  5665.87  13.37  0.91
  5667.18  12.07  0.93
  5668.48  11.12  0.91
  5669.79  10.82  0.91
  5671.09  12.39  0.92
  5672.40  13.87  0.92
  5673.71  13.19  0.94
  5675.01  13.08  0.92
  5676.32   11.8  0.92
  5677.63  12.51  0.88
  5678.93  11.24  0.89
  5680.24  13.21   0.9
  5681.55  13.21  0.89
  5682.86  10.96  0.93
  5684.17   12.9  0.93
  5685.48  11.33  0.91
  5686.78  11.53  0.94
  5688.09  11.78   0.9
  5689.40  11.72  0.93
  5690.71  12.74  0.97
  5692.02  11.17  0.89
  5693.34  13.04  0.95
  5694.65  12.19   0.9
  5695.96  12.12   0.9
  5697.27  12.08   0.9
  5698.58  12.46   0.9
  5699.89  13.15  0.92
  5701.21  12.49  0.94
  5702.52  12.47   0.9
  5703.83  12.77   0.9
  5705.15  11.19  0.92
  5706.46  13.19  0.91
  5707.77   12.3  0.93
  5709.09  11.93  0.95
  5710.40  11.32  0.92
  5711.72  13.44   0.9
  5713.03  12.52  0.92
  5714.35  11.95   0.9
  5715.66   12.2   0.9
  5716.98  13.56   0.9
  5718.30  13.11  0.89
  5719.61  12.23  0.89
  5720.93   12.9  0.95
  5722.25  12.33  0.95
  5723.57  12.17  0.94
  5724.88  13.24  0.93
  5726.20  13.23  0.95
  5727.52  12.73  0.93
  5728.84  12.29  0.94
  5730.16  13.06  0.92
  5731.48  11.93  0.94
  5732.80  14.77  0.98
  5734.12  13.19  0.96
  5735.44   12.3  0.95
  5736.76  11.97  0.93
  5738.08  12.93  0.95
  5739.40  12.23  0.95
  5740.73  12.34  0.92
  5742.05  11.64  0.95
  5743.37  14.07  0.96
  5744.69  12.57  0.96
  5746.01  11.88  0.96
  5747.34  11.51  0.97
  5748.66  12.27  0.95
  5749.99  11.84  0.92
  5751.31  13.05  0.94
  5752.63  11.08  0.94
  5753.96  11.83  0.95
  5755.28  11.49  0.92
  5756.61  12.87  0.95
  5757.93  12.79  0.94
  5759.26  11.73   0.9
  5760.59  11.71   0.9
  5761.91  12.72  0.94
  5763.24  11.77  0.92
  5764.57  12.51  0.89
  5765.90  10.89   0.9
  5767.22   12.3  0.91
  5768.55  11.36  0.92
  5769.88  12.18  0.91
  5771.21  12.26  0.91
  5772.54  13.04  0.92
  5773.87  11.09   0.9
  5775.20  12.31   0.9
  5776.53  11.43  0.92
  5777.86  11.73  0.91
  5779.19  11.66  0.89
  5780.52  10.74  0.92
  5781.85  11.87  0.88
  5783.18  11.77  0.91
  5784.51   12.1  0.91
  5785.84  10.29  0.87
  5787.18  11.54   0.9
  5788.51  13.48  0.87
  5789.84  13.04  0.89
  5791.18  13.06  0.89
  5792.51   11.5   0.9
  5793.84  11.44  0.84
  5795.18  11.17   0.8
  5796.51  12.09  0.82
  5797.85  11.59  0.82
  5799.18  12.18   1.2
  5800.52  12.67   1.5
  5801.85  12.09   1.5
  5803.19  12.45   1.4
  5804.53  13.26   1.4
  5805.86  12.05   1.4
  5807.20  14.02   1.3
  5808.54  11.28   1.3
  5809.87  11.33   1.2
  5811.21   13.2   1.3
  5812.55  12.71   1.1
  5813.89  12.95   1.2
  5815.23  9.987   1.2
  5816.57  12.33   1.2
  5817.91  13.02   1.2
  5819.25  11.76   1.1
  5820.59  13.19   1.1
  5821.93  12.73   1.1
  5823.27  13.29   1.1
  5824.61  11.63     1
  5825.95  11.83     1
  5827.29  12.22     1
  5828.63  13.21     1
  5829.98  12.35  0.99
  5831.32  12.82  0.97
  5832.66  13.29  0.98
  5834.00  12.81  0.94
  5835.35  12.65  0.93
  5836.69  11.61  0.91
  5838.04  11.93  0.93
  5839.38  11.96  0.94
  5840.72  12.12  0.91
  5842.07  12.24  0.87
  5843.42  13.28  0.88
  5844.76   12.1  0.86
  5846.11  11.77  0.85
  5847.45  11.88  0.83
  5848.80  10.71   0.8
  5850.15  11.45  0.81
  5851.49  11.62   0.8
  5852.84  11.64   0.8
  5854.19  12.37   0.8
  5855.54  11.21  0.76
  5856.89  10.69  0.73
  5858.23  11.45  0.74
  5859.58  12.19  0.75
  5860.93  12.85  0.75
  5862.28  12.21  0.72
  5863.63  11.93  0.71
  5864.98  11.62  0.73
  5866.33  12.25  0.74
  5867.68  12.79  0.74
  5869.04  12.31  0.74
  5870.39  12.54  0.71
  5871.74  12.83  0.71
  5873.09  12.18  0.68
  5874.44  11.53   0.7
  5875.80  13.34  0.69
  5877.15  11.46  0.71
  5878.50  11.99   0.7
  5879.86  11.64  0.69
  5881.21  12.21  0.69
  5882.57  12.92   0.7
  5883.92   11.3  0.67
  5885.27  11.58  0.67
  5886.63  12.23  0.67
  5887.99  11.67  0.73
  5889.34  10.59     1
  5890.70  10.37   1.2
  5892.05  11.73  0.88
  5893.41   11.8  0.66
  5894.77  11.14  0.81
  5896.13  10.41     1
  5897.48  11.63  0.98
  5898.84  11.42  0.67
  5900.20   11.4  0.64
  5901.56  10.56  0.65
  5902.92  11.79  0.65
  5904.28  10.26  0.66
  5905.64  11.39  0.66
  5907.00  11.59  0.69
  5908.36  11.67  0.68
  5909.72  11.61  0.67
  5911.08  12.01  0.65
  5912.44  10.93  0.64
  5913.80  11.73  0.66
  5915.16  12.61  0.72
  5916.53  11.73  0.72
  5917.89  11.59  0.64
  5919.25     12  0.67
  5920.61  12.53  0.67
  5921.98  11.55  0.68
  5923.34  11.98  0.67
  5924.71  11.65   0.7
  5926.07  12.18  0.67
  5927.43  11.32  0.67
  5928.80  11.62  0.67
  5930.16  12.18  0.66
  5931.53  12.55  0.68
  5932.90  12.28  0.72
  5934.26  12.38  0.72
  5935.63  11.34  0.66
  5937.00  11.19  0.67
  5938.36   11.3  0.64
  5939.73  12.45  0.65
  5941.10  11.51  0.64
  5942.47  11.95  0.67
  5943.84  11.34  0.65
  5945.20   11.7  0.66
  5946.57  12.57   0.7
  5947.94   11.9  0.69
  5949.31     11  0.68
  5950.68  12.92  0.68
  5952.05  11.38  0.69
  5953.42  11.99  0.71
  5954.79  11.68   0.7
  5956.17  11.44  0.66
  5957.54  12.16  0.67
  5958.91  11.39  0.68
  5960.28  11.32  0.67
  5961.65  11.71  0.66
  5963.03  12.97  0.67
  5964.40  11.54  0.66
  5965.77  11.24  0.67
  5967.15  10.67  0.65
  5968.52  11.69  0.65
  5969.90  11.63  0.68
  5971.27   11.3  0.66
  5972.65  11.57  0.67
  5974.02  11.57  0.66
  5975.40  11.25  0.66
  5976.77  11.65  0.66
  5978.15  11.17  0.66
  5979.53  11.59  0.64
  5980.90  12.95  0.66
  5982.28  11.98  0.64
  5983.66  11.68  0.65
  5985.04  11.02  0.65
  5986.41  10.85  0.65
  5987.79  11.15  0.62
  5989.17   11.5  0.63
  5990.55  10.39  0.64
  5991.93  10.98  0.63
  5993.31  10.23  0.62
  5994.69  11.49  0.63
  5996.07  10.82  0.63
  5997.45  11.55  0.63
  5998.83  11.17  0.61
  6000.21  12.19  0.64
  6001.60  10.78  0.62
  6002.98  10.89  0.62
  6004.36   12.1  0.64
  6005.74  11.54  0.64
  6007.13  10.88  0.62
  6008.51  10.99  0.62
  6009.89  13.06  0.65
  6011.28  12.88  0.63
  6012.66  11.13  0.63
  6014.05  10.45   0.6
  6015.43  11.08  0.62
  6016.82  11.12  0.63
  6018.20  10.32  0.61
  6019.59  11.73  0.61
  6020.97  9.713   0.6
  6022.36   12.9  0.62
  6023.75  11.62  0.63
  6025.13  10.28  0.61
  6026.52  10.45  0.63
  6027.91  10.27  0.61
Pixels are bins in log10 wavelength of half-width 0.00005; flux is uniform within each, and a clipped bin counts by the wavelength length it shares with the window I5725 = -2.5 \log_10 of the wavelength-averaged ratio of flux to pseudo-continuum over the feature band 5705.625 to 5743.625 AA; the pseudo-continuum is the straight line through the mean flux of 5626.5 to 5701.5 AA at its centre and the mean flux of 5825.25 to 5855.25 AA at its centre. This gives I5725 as -0.03 mag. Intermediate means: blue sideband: 12.3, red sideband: 12.2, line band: 12.6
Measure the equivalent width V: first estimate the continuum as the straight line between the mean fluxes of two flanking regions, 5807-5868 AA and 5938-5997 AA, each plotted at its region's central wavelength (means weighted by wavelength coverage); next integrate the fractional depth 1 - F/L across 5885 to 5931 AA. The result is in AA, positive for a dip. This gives 1.1 AA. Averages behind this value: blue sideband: 12.2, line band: 11.5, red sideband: 11.5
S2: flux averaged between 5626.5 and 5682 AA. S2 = 12.3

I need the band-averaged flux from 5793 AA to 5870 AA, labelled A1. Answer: 12.2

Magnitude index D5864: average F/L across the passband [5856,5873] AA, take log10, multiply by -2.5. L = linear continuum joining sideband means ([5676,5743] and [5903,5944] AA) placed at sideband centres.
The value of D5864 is -0.018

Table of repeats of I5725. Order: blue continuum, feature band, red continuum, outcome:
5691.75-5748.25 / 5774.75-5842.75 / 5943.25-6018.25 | 0.00 mag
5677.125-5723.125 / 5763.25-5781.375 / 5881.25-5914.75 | 0.02 mag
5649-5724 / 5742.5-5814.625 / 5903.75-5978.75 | 0.00 mag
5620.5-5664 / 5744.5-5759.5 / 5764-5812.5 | 0.01 mag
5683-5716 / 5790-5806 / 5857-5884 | 0.00 mag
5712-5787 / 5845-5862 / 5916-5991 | 0.03 mag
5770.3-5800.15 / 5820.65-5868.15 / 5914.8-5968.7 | -0.03 mag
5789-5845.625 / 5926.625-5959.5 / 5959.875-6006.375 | -0.02 mag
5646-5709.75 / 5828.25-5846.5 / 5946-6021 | -0.05 mag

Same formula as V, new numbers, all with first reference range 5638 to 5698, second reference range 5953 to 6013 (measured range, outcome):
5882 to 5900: 0.5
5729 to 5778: -0.5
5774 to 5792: 0.2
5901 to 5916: 0.3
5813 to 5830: -0.6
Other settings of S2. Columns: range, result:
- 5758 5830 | 12.1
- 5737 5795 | 12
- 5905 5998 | 11.6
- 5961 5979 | 11.5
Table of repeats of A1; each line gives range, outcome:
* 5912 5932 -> 11.9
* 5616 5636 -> 12.7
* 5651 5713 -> 12.4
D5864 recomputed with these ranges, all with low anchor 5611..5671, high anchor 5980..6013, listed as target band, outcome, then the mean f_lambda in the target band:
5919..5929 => -0.02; 11.9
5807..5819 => -0.02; 12.2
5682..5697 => 0.03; 12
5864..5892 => -0.02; 12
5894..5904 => 0.05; 11.2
